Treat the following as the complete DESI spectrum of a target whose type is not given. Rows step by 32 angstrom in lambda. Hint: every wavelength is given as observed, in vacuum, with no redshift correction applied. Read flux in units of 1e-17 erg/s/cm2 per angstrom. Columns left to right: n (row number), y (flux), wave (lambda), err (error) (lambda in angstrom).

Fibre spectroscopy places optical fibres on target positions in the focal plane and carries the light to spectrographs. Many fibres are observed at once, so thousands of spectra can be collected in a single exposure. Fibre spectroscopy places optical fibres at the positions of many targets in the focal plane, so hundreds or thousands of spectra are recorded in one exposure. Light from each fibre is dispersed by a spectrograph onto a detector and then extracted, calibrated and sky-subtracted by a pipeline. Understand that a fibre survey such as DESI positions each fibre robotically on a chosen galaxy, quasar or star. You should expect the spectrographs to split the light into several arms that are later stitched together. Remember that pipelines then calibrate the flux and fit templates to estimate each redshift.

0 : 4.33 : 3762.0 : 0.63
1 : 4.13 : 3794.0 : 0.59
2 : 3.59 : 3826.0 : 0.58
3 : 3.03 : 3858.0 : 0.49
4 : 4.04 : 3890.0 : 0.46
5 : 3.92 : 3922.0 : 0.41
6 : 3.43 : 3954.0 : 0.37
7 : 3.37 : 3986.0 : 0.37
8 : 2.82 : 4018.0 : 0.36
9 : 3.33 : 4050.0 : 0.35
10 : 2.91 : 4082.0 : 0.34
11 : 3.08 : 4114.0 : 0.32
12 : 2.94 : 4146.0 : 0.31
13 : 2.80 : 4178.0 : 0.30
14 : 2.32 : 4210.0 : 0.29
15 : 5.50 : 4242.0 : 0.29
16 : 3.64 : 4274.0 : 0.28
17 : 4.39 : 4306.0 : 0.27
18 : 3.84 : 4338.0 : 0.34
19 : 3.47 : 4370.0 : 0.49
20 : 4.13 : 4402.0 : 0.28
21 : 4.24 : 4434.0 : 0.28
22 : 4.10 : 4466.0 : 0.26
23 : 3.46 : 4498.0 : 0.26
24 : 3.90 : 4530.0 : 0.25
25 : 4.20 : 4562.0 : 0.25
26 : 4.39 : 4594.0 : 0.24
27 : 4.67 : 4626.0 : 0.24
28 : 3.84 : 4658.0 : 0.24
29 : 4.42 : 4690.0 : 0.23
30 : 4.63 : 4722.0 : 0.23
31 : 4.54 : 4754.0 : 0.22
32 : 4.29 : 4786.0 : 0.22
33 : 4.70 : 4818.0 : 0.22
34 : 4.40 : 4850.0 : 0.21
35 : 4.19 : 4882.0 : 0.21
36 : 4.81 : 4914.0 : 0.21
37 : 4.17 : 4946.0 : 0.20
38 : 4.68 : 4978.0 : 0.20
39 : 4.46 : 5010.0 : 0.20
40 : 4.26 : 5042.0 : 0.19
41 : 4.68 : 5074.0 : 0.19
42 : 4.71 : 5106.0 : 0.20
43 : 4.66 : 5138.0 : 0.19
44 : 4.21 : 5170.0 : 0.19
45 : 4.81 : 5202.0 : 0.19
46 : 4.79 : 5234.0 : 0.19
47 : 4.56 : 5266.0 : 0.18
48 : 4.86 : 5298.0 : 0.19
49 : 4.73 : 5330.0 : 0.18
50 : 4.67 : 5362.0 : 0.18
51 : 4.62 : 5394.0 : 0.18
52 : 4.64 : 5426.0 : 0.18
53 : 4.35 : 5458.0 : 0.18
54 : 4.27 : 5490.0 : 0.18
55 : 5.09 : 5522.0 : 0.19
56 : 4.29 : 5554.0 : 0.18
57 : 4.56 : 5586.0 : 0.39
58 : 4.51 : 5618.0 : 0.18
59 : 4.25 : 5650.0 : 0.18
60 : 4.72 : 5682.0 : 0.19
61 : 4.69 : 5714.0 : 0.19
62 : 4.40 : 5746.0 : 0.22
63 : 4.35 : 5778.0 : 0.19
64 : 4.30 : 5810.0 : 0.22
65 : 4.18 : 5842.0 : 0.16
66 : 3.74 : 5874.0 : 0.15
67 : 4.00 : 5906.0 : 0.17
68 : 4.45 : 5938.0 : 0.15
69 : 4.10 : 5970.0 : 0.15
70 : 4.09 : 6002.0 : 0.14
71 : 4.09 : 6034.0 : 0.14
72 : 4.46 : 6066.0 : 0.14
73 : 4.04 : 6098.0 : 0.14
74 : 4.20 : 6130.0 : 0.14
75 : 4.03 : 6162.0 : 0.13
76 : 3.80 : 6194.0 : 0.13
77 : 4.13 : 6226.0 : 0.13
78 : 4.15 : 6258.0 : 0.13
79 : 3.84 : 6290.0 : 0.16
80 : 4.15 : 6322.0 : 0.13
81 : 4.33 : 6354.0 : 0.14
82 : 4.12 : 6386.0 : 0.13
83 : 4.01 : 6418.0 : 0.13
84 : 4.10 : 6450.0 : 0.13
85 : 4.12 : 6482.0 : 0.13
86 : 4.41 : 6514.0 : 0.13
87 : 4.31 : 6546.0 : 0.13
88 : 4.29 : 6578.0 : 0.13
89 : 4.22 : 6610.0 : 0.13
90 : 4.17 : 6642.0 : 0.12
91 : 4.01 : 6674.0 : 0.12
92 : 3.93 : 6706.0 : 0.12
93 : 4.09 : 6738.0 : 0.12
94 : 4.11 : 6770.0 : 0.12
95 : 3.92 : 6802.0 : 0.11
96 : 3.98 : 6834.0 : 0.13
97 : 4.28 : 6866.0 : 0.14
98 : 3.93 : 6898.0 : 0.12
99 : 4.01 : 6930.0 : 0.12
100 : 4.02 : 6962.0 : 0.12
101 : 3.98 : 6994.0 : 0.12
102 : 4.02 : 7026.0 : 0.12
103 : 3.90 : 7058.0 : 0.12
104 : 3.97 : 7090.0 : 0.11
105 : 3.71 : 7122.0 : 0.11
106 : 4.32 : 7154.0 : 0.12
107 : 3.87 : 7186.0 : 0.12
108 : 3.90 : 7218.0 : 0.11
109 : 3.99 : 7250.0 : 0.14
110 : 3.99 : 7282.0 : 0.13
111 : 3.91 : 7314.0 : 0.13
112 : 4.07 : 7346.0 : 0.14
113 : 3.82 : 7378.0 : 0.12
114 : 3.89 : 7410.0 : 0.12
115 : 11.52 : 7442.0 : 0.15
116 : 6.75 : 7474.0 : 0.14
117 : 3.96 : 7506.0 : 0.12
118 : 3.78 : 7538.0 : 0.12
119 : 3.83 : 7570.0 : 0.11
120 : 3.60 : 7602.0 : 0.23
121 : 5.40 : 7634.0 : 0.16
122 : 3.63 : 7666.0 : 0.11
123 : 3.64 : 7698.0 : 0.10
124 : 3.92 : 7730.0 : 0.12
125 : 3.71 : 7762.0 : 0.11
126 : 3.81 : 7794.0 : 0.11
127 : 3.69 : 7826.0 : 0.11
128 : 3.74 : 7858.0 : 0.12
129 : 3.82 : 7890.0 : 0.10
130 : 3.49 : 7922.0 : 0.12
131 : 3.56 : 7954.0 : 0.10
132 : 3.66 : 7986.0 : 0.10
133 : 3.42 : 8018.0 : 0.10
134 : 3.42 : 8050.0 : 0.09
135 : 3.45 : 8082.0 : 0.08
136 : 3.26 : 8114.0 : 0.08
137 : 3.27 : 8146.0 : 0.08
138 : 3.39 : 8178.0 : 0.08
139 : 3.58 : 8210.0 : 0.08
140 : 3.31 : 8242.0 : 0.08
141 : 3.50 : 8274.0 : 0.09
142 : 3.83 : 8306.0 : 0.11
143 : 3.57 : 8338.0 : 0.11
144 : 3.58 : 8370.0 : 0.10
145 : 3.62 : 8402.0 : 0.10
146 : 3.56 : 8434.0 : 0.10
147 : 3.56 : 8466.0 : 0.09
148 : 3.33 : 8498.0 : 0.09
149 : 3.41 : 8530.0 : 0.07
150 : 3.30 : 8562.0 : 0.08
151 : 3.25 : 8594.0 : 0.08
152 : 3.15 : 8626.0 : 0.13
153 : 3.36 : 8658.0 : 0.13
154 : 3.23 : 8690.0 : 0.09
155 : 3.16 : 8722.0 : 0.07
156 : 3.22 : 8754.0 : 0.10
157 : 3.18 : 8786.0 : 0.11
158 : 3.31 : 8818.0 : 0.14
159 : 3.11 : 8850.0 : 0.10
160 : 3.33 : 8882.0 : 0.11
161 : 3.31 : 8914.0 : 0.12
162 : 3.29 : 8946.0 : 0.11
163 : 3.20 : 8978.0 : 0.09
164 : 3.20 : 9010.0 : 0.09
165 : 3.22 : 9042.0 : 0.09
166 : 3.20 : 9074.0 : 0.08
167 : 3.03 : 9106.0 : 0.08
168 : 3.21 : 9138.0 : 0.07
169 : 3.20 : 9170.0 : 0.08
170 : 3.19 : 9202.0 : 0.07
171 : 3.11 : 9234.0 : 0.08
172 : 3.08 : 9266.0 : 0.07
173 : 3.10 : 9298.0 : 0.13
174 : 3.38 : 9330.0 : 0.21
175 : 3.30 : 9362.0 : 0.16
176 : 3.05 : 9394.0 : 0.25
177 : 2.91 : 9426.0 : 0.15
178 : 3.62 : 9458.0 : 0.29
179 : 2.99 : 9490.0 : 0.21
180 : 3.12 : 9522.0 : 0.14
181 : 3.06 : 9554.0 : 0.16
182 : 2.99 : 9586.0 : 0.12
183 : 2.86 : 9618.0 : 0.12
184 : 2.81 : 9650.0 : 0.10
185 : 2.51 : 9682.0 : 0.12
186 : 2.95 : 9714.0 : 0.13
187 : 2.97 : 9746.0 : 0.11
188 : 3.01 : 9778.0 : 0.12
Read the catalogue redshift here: 0.134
